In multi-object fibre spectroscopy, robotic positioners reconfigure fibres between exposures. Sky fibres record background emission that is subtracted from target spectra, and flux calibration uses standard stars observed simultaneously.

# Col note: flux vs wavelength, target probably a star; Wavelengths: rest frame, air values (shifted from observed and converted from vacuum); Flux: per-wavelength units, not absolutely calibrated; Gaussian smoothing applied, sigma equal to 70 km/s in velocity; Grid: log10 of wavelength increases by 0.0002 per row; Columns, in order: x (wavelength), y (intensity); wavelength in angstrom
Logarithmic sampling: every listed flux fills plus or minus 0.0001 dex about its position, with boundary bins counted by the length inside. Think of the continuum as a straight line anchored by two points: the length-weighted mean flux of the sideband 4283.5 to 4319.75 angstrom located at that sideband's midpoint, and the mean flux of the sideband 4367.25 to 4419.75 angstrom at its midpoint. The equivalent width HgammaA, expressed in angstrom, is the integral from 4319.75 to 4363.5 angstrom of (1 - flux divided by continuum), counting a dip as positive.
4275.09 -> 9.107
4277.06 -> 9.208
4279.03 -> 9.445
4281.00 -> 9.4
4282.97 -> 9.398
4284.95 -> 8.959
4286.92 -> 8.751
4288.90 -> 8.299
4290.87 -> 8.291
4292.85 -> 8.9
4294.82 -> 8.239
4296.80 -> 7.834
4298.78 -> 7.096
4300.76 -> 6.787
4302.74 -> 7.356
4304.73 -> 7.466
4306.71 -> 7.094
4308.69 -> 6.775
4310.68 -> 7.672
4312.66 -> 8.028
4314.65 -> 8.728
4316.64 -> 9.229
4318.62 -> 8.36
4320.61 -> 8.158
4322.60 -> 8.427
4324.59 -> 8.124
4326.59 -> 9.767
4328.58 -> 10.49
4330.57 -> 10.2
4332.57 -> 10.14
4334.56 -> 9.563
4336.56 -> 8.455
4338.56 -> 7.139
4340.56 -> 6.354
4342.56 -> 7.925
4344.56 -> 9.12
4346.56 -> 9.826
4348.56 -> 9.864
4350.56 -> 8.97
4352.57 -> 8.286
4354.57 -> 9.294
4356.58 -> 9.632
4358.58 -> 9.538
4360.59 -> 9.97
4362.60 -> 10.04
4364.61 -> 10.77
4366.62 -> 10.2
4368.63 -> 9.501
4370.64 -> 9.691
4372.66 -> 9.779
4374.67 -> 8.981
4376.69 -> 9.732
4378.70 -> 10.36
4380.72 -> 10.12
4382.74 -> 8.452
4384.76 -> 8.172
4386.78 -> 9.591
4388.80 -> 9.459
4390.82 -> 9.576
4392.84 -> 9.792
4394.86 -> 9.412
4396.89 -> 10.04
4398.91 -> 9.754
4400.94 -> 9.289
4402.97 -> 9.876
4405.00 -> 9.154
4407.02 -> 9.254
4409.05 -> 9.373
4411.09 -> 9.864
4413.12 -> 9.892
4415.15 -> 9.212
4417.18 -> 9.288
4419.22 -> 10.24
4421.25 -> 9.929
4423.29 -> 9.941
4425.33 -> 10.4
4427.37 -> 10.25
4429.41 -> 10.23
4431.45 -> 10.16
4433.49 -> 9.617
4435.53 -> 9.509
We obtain -1.95 angstrom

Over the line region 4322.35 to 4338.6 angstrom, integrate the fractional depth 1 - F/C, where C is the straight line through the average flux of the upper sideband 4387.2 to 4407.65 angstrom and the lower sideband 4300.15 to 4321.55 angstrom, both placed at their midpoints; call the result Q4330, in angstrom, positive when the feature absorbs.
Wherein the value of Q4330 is -2.2 angstrom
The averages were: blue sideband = 7.8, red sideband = 9.57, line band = 9.29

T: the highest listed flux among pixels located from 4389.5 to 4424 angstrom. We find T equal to 10.24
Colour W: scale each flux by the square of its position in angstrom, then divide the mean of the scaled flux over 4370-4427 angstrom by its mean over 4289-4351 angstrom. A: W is 1.18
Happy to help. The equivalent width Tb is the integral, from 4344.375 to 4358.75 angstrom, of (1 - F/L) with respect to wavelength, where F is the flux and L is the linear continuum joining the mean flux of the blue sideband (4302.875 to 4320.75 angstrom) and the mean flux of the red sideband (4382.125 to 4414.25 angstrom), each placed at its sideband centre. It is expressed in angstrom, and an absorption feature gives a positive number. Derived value -1.2 angstrom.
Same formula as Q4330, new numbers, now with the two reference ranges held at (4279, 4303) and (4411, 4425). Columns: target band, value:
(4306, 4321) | 1.0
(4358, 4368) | -1.0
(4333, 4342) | 0.9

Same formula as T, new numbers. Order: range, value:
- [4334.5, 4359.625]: 9.864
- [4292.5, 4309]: 8.9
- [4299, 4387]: 10.77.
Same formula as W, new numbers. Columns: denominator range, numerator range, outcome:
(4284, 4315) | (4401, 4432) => 1.31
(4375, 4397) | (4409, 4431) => 1.06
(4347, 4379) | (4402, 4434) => 1.04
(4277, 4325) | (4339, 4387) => 1.17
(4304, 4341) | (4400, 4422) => 1.18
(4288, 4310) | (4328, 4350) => 1.20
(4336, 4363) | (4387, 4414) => 1.11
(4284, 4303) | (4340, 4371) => 1.19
